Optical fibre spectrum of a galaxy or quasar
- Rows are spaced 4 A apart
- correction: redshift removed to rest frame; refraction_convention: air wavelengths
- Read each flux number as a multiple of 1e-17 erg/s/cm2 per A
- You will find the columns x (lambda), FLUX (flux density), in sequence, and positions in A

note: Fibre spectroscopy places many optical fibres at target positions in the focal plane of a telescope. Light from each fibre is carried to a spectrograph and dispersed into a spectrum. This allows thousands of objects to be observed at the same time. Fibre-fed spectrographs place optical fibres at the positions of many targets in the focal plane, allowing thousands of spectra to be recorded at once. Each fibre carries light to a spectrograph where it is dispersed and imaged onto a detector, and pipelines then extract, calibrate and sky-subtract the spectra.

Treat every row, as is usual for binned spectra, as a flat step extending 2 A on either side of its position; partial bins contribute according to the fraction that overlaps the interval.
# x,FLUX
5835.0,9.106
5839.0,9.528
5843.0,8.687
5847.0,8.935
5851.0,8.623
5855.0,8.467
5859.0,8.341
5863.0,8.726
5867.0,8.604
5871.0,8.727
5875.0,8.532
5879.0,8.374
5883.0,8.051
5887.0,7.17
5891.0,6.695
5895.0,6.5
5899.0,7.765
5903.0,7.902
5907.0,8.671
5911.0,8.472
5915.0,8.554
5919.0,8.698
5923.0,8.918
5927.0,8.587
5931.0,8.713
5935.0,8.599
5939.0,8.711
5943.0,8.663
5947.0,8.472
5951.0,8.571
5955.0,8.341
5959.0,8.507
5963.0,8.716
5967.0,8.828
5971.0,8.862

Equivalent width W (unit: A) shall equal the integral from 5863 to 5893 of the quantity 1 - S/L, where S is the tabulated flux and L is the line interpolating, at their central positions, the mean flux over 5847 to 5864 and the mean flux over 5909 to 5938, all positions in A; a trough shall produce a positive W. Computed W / 1.9 A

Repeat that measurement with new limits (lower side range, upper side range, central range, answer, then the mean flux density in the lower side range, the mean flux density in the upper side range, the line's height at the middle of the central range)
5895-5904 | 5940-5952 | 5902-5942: -2.8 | 7.53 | 8.58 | 8.04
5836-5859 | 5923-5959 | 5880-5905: 3.8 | 8.82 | 8.6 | 8.71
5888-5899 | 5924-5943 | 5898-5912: -1.6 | 6.86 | 8.67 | 7.38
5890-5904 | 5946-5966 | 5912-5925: -1.7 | 7.2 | 8.54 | 7.69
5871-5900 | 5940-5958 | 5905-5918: -0.9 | 7.66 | 8.52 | 8.01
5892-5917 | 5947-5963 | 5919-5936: -1.1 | 7.93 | 8.5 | 8.19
